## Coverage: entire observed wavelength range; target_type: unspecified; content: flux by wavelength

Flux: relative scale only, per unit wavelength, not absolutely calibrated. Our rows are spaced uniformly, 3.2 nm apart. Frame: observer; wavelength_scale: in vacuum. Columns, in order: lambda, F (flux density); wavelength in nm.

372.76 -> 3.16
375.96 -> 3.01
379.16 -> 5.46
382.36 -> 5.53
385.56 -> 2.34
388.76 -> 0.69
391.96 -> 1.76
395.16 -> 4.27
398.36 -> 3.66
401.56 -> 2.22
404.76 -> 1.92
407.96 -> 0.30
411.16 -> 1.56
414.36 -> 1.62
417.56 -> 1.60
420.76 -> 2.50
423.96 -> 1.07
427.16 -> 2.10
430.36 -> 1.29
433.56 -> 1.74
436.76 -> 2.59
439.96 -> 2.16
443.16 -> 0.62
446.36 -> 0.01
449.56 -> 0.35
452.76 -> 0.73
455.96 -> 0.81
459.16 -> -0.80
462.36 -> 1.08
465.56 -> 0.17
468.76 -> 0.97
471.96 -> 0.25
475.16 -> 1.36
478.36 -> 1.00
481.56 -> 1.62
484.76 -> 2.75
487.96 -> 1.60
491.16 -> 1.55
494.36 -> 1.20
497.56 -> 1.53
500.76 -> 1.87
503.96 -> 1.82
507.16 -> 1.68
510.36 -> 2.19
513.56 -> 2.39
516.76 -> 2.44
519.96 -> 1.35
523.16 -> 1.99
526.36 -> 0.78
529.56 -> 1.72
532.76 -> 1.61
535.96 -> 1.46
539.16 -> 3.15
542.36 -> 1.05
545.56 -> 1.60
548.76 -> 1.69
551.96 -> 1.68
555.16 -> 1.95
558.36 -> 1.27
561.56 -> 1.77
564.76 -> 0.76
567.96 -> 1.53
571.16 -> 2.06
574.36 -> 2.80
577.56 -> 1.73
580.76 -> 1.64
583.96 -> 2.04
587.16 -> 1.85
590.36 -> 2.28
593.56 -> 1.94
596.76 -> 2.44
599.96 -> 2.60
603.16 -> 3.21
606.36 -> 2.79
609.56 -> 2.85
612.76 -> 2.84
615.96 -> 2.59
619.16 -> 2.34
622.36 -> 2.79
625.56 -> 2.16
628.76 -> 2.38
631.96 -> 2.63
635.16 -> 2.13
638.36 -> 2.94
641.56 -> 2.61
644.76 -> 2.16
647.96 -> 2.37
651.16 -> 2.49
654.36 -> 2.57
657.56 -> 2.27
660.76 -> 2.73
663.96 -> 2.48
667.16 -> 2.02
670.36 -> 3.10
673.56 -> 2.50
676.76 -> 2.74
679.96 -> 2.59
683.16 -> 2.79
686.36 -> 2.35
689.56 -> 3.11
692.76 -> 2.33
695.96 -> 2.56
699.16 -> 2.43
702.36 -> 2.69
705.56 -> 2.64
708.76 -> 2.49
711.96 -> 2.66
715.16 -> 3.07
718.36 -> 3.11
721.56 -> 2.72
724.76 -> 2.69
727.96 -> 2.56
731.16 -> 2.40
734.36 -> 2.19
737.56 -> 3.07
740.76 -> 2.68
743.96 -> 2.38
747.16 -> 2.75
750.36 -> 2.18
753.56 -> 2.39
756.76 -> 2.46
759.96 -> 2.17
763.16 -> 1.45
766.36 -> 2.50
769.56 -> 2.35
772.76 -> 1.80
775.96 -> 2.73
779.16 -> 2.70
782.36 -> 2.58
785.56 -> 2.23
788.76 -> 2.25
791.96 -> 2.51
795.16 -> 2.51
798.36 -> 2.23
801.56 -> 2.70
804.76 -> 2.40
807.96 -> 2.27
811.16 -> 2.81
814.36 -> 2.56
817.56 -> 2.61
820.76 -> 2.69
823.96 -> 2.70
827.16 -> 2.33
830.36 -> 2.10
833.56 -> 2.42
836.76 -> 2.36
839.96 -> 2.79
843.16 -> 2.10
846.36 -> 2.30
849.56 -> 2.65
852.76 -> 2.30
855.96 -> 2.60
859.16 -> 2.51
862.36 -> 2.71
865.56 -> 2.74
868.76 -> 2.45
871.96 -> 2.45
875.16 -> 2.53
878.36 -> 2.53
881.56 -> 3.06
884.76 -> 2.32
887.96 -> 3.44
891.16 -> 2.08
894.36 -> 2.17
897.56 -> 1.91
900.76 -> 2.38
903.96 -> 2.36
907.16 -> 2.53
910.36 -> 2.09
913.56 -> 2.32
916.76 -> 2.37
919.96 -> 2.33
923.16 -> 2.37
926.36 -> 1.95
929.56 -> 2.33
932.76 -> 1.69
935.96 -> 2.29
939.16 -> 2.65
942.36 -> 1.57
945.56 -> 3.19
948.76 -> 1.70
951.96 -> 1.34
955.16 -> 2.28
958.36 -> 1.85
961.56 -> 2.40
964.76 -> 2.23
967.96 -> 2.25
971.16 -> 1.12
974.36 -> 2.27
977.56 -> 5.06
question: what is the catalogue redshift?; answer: 0.490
